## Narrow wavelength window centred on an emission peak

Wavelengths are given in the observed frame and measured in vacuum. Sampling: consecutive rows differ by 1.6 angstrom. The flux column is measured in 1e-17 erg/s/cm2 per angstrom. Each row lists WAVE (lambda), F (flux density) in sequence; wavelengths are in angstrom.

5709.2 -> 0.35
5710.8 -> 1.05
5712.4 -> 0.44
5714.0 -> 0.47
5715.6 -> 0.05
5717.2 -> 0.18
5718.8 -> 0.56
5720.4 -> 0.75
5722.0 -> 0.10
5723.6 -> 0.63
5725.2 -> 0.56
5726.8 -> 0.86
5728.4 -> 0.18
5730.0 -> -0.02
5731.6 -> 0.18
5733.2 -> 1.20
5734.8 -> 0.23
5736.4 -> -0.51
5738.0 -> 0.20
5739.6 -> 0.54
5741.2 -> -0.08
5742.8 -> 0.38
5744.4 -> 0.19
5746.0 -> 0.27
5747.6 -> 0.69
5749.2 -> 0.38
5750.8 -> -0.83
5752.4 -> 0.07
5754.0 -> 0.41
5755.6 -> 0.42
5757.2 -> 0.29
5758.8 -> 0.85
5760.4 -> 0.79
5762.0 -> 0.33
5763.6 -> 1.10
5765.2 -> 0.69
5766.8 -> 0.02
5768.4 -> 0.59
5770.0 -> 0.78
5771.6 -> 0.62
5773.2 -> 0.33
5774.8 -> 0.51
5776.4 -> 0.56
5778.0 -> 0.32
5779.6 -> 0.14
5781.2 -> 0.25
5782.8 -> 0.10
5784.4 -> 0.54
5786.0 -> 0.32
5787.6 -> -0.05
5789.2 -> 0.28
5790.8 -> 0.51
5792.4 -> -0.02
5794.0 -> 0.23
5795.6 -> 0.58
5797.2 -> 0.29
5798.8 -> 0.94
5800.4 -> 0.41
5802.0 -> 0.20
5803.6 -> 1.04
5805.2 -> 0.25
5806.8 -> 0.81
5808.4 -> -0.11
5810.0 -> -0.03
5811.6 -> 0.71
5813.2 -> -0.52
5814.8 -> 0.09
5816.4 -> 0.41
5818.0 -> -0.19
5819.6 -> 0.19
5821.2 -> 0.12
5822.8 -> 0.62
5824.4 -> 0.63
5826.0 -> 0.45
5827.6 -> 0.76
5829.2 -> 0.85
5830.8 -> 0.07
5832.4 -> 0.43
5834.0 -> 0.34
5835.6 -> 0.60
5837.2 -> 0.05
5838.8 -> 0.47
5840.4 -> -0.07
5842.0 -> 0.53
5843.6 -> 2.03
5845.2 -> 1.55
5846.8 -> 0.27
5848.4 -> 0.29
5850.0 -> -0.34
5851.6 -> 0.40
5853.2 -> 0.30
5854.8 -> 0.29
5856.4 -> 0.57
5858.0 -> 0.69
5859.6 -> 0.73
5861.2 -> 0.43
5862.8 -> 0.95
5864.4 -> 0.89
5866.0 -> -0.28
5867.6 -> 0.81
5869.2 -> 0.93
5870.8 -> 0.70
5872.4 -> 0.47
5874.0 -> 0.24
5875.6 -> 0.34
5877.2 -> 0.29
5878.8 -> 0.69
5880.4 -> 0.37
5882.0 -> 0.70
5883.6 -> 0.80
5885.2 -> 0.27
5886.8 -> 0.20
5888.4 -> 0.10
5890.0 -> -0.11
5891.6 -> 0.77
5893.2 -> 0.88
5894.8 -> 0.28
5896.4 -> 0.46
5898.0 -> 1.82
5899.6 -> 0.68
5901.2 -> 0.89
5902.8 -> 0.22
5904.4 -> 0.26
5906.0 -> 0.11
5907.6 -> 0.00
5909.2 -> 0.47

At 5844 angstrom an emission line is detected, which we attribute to H-beta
